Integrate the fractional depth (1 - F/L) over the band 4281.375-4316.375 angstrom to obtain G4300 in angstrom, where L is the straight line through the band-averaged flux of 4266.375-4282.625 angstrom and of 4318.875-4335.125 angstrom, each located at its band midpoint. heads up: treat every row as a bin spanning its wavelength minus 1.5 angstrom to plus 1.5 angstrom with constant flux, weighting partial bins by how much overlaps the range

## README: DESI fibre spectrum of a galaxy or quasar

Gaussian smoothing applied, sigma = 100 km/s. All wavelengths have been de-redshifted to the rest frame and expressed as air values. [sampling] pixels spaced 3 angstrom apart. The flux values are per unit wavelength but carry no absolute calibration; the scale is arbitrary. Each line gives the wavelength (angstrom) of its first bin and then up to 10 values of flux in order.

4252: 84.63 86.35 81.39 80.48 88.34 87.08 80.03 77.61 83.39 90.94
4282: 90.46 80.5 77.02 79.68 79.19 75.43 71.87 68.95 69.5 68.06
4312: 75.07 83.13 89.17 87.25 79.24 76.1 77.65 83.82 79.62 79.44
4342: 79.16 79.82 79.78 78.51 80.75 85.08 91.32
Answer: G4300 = 2.8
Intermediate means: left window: 84.5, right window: 81.1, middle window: 76.2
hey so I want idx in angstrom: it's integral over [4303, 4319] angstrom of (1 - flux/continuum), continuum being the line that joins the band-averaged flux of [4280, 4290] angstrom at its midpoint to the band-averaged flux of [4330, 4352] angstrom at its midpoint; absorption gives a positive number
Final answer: 1.1 angstrom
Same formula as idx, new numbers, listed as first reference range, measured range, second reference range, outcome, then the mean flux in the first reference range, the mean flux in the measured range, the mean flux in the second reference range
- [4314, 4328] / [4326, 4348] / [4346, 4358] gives 0.67 angstrom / 83.2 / 79.5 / 80.8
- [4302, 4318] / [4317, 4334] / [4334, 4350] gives -1.09 angstrom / 74.6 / 82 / 79.7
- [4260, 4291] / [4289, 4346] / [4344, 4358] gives 2.71 angstrom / 83.4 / 78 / 80.7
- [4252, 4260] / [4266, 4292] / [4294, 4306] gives -1.67 angstrom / 83.8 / 83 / 72.6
